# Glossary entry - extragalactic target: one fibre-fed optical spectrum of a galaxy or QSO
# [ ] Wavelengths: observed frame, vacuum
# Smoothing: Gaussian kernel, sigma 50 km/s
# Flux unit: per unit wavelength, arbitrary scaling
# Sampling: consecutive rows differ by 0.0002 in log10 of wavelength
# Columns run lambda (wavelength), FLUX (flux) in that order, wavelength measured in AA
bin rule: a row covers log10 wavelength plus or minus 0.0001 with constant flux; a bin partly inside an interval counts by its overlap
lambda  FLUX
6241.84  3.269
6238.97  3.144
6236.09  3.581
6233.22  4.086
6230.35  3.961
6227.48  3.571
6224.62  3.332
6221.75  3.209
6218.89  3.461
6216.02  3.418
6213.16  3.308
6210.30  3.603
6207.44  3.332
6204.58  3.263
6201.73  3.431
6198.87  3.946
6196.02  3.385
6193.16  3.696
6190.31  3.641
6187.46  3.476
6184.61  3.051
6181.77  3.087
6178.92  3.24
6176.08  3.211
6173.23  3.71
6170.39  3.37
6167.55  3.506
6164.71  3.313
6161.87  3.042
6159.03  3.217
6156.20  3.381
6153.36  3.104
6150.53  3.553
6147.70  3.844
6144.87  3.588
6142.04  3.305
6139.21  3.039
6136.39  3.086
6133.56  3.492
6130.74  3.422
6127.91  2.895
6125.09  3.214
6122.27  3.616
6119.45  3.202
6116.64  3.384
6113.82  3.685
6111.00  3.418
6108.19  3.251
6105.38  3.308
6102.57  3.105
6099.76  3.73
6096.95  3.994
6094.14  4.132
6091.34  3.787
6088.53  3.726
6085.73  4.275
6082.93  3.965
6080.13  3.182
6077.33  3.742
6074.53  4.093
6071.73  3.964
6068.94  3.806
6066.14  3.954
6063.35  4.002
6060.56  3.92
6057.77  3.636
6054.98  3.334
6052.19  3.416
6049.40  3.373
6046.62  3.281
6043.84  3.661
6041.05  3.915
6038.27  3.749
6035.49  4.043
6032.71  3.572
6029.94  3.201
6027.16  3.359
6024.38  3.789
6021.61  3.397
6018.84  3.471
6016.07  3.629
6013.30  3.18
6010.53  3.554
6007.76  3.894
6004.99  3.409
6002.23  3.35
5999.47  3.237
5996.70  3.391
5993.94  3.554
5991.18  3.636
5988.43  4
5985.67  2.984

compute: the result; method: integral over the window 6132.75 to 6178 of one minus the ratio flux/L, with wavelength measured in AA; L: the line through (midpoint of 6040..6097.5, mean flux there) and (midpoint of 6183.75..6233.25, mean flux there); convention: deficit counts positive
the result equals 3.0 AA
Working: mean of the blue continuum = 3.77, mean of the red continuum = 3.5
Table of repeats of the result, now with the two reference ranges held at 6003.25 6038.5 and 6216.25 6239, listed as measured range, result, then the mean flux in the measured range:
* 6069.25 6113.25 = -2.0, 3.71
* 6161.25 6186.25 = 1.9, 3.29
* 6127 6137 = 0.9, 3.25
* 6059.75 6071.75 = -1.3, 3.93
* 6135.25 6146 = 0.9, 3.25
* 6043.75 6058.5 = 0.5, 3.42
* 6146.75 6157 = 0.3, 3.46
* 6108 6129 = 1.2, 3.34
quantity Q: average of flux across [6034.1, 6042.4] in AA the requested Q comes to 3.9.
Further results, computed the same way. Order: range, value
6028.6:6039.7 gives 3.65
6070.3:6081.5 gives 3.75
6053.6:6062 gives 3.63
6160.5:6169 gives 3.29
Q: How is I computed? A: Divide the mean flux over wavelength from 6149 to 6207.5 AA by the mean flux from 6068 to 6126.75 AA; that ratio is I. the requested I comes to 0.93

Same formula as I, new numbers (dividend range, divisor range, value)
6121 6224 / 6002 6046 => 0.94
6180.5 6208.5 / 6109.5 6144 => 1.04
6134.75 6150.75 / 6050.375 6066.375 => 0.92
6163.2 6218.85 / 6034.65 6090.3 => 0.91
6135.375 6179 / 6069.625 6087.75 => 0.87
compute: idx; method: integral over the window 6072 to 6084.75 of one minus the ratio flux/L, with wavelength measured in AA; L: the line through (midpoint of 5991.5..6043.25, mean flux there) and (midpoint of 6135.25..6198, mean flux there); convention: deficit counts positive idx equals -1.15 AA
